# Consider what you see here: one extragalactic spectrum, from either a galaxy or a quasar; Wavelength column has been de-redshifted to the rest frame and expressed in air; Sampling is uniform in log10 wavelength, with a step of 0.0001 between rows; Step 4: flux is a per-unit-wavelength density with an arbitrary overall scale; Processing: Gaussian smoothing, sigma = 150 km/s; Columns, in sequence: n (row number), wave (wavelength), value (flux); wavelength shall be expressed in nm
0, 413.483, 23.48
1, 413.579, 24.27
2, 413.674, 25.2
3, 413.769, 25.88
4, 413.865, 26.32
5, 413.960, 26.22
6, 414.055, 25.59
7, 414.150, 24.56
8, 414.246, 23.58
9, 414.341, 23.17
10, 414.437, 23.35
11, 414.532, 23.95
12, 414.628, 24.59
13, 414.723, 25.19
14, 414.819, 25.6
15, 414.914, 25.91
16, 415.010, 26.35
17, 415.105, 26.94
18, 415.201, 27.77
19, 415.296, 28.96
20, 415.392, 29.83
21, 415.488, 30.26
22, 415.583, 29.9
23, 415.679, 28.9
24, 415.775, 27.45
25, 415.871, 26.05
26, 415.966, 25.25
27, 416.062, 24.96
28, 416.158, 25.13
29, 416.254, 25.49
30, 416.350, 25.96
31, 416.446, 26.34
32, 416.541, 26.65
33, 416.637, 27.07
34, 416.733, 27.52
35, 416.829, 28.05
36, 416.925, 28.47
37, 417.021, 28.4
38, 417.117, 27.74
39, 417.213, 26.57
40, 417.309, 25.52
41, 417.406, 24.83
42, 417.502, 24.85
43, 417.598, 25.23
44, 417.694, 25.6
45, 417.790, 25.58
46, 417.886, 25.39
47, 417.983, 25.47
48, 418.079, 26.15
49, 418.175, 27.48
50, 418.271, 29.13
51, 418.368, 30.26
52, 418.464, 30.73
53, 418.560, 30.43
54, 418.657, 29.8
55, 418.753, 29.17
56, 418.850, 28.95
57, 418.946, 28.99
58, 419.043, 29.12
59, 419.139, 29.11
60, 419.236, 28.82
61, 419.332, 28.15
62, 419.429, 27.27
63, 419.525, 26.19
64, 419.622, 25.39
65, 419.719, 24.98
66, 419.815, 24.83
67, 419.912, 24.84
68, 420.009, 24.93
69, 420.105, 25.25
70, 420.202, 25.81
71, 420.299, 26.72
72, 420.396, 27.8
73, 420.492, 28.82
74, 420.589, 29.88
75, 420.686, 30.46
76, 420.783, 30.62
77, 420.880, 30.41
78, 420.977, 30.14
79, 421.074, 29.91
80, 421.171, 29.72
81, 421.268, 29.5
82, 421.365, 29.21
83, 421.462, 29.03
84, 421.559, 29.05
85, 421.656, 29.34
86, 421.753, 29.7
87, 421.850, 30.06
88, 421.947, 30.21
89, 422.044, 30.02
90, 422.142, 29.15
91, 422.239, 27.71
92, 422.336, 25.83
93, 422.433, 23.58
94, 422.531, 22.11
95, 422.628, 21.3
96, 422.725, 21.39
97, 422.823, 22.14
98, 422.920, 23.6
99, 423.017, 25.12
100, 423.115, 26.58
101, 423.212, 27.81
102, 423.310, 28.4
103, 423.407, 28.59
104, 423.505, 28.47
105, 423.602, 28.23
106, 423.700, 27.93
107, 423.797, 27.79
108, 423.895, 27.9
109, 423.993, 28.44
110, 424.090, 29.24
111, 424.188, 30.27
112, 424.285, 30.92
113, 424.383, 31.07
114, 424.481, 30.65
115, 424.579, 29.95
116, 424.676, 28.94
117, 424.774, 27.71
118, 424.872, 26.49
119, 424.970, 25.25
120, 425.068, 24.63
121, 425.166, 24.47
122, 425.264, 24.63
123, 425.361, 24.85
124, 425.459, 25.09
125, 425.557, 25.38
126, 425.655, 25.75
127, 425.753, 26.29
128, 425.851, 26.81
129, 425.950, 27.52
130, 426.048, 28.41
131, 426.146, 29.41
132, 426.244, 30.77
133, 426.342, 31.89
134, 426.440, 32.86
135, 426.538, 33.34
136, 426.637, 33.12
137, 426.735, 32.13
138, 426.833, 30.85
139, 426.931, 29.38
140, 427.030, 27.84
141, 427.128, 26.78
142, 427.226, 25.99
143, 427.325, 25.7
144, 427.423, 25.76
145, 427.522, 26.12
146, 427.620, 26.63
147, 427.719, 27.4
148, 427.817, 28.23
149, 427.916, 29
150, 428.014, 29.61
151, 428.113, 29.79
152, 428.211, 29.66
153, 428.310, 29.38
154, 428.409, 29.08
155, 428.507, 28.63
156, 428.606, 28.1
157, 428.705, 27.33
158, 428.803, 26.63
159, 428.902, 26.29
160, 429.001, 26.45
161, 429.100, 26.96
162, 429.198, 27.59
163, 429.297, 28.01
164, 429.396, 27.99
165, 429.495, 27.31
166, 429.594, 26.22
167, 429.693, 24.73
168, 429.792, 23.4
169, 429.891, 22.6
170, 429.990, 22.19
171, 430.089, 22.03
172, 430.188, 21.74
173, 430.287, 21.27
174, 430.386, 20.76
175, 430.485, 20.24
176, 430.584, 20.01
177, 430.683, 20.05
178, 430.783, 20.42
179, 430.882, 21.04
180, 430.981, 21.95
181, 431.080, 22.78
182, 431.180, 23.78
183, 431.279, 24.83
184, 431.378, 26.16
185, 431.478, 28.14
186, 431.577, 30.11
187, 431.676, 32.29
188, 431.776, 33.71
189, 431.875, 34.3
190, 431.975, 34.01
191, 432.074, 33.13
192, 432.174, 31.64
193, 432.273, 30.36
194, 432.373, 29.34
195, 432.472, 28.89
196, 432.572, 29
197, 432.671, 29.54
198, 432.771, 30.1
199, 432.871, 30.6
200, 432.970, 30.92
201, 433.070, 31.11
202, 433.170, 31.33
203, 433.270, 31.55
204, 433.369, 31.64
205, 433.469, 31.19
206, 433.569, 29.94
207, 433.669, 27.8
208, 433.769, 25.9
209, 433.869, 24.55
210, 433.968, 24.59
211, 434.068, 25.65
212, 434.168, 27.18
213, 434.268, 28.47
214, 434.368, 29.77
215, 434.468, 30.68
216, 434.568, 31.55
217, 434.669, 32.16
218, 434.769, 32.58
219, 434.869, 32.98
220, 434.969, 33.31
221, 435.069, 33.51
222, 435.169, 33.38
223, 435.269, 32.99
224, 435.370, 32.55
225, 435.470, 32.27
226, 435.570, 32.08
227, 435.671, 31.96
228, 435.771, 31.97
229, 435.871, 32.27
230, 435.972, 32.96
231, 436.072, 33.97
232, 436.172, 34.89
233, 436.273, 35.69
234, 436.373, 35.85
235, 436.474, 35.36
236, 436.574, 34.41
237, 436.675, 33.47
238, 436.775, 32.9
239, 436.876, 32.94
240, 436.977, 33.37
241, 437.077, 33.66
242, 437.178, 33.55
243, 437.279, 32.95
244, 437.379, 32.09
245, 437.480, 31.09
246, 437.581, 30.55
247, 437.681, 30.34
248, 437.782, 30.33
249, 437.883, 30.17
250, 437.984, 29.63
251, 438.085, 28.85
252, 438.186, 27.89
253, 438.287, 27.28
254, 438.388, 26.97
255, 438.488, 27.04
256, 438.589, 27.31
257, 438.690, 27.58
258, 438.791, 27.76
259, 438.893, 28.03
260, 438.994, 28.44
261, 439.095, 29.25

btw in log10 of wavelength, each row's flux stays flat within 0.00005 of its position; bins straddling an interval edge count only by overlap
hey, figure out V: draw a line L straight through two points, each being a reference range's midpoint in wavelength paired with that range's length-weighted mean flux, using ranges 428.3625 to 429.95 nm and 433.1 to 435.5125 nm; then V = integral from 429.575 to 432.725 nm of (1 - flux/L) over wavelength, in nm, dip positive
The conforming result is 0.245 nm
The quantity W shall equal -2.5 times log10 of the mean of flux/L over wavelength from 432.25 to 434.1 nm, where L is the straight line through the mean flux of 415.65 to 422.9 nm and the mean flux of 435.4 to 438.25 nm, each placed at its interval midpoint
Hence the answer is 0.08 mag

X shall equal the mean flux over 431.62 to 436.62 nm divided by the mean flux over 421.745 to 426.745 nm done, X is 1.1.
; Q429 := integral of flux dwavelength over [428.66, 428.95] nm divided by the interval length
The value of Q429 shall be 26.8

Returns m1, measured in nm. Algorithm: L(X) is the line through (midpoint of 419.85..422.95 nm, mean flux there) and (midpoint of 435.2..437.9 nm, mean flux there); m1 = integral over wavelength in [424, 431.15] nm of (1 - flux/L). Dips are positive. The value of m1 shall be 0.68 nm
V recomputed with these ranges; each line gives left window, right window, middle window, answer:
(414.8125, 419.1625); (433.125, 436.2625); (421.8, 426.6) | 0.23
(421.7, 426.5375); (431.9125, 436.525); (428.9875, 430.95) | 0.40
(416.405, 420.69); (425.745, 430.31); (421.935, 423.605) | 0.09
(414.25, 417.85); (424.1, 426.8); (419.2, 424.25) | 0.04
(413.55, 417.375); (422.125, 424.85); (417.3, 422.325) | -0.23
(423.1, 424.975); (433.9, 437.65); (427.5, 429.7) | 0.16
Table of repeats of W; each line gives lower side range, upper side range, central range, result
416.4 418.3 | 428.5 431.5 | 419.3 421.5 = -0.072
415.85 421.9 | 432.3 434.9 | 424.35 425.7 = 0.066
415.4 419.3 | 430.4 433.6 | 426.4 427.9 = -0.032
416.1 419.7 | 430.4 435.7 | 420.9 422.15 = -0.074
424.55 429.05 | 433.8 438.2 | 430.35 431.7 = 0.248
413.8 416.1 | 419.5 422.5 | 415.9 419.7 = -0.004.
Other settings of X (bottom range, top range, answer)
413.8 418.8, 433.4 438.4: 1.17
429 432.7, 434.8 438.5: 1.23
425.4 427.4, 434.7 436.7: 1.16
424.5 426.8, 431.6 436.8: 1.12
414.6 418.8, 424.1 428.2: 1.04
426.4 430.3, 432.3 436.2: 1.12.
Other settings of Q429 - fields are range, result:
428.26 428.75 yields 28.5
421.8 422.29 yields 29.4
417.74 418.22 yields 26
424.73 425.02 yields 26.4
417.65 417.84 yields 25.6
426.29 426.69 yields 32.8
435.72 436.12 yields 32.8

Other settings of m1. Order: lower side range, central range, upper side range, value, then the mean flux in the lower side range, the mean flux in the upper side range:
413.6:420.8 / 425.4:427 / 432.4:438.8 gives -0.023 nm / 26.9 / 30.9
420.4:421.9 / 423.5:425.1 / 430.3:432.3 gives 0.008 nm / 29.7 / 26.4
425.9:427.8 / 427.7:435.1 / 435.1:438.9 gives 0.593 nm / 29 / 31.6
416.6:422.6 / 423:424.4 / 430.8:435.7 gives -0.007 nm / 27.7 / 29.7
